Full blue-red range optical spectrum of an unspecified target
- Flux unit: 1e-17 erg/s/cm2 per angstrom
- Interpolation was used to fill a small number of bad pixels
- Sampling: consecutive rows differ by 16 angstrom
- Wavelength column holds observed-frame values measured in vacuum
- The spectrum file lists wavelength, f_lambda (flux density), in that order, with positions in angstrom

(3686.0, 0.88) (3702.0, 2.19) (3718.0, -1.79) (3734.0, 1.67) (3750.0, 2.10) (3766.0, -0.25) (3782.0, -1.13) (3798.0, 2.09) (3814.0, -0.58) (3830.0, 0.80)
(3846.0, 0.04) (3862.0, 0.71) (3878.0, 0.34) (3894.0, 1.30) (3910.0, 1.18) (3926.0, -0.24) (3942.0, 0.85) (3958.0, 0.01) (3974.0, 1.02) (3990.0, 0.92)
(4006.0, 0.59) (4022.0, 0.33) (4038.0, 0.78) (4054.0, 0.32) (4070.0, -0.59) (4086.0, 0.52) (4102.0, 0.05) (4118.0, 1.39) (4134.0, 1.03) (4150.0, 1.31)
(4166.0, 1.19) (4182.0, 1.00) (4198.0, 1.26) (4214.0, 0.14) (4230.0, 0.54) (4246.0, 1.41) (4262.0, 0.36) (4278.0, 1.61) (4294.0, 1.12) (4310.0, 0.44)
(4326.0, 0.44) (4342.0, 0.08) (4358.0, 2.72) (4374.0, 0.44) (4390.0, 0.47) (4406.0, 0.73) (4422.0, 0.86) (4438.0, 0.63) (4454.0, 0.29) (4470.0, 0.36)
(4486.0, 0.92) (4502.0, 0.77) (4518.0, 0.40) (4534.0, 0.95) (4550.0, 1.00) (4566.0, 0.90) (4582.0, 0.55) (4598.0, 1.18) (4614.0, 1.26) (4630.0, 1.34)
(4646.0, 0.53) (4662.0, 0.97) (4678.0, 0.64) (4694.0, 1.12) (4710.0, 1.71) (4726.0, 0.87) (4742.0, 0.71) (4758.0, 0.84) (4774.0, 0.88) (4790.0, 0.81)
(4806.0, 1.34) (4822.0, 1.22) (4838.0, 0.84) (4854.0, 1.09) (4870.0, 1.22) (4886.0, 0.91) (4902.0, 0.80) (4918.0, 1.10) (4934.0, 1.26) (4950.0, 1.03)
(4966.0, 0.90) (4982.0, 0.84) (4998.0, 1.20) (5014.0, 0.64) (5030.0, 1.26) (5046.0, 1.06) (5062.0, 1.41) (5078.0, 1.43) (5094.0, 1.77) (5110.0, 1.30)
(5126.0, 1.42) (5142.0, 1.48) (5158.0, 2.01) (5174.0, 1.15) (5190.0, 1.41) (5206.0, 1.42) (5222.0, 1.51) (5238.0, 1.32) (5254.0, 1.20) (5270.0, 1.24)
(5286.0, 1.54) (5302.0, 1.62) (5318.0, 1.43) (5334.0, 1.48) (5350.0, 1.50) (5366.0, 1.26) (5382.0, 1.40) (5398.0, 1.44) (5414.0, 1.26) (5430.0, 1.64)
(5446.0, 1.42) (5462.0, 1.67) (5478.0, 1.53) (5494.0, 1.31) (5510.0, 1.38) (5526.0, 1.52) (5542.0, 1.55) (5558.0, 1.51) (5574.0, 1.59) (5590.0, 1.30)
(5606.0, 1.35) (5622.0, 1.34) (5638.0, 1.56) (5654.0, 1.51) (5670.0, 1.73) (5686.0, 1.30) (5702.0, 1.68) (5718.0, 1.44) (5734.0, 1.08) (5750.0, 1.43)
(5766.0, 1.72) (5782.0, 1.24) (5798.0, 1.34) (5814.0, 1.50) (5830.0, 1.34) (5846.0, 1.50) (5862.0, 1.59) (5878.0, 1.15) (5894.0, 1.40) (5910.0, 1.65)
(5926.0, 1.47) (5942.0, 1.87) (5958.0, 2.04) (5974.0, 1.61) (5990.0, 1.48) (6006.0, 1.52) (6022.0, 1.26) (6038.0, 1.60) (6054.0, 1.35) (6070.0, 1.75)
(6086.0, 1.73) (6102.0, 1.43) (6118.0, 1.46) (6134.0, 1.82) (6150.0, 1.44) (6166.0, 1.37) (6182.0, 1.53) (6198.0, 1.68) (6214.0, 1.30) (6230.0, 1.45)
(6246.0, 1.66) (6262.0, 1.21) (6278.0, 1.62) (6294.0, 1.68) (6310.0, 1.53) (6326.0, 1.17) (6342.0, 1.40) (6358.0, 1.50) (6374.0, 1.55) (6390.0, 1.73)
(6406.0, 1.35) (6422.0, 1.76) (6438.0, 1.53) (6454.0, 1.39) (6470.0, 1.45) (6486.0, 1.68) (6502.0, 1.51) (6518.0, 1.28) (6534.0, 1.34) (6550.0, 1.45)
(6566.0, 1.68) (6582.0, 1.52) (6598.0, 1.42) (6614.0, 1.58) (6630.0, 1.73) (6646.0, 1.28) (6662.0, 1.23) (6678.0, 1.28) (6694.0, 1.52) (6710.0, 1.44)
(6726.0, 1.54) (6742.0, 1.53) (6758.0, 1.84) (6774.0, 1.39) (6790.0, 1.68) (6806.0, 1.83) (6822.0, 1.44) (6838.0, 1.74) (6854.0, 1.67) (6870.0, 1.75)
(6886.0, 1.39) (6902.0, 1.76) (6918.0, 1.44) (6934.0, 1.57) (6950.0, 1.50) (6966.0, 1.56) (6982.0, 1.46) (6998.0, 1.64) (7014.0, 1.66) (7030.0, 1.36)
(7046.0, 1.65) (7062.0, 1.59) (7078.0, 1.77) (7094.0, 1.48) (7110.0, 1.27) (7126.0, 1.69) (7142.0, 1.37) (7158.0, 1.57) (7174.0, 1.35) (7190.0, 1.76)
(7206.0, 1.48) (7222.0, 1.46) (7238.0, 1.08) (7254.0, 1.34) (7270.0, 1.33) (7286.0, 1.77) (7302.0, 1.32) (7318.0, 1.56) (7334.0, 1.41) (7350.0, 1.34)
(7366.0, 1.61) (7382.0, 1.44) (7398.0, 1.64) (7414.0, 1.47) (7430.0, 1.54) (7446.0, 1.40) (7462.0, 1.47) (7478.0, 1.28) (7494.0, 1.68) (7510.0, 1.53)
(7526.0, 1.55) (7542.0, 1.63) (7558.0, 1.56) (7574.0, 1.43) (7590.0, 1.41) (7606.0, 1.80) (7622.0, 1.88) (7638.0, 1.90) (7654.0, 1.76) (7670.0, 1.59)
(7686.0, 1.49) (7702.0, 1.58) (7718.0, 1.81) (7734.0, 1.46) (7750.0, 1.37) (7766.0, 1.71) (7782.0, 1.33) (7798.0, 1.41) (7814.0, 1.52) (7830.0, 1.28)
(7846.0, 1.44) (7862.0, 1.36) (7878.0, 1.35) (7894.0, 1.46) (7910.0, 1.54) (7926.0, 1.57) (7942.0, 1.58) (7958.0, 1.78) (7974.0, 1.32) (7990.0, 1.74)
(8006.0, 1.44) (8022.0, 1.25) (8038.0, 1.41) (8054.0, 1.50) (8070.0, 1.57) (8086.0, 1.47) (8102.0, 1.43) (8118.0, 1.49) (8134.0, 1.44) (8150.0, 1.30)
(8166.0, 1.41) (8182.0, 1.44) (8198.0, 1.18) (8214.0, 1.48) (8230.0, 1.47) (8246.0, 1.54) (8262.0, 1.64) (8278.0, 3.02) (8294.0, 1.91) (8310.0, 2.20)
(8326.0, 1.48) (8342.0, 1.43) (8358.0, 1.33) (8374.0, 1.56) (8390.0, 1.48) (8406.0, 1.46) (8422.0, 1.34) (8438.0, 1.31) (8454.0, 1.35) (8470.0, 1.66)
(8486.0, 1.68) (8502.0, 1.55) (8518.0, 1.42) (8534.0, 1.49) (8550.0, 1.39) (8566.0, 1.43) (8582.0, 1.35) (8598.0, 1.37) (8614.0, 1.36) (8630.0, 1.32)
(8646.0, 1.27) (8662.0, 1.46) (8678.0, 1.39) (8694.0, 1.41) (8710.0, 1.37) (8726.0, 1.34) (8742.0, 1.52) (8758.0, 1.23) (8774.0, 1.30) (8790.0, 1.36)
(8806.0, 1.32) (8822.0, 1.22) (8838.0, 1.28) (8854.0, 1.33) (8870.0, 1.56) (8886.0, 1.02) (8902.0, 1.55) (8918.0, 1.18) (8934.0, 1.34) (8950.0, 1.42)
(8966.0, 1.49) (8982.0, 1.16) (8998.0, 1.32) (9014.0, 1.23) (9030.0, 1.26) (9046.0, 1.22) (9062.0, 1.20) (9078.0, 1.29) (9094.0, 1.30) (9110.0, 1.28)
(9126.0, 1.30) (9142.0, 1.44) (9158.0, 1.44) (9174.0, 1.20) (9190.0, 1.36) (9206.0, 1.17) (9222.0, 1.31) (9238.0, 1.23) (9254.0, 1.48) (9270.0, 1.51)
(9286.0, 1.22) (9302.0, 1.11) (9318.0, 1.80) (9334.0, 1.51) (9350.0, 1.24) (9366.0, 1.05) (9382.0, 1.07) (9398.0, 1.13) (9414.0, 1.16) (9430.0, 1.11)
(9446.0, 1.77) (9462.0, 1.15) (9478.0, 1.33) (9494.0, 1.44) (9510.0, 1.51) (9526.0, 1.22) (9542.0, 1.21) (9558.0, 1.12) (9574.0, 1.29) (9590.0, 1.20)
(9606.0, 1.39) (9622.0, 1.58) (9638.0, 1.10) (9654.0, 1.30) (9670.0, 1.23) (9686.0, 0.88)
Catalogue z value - 0.26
